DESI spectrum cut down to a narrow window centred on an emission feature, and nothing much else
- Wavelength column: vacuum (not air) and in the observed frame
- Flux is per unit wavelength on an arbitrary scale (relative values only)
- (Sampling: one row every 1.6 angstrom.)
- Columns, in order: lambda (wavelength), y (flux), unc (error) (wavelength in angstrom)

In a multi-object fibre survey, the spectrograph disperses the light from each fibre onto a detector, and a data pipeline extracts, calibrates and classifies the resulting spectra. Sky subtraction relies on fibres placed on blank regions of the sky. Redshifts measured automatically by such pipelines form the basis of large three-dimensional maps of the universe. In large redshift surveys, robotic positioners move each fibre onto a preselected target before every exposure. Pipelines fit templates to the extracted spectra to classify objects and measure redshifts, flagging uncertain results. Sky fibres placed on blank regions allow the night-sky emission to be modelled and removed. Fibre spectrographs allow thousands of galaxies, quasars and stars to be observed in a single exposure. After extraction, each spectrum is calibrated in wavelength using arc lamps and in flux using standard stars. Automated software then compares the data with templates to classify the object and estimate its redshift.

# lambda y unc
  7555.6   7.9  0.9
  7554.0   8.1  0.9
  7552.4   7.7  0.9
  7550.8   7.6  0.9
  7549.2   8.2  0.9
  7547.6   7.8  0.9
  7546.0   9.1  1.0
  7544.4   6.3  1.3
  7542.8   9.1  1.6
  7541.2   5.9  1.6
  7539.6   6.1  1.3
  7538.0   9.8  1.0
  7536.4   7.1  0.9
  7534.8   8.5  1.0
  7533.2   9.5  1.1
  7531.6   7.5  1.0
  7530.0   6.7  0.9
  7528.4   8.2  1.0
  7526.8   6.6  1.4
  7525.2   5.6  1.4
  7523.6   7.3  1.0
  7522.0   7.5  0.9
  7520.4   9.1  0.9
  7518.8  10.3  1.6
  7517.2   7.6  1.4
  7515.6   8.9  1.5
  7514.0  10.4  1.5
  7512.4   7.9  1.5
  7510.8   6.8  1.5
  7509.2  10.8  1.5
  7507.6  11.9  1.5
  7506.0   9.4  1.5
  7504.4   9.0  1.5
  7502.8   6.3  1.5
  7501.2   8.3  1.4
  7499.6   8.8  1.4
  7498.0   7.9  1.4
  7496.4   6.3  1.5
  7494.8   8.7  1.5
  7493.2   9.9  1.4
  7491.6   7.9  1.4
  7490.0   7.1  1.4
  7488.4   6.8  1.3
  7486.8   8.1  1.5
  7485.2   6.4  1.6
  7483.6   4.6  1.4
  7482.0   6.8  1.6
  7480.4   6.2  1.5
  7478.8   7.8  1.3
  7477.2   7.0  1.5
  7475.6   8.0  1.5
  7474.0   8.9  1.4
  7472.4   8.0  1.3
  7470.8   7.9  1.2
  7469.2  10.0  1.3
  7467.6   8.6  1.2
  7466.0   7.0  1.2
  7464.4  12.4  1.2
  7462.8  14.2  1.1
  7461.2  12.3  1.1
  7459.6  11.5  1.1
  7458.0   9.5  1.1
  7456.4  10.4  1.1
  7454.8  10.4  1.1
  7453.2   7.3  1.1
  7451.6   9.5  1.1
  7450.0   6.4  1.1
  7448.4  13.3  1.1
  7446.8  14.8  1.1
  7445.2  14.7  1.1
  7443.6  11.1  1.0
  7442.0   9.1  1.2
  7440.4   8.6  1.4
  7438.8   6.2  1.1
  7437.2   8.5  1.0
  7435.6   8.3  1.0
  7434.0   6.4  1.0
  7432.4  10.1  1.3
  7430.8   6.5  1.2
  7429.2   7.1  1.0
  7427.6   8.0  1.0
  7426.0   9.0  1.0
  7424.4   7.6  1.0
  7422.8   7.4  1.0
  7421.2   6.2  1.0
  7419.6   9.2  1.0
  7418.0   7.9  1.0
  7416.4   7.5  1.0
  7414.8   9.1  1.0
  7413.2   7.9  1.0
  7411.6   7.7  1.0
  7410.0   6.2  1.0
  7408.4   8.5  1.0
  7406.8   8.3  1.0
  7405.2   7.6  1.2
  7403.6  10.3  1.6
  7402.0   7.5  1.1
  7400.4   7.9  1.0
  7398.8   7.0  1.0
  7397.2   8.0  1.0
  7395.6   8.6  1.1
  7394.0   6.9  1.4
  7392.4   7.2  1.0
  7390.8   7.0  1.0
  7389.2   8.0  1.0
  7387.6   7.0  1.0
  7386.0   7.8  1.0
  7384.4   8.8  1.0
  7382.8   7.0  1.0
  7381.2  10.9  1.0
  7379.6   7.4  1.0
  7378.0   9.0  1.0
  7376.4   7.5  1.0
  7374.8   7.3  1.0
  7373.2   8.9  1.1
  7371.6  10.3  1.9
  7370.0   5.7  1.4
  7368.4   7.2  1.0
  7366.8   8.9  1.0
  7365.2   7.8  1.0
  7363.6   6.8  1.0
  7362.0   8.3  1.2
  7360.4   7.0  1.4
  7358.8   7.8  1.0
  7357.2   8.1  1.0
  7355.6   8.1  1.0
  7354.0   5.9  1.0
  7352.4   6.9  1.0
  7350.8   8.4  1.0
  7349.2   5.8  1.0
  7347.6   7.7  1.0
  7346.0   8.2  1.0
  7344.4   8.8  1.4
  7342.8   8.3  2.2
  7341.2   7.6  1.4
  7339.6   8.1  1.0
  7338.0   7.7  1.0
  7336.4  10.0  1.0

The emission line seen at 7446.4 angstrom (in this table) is [S II] 6716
